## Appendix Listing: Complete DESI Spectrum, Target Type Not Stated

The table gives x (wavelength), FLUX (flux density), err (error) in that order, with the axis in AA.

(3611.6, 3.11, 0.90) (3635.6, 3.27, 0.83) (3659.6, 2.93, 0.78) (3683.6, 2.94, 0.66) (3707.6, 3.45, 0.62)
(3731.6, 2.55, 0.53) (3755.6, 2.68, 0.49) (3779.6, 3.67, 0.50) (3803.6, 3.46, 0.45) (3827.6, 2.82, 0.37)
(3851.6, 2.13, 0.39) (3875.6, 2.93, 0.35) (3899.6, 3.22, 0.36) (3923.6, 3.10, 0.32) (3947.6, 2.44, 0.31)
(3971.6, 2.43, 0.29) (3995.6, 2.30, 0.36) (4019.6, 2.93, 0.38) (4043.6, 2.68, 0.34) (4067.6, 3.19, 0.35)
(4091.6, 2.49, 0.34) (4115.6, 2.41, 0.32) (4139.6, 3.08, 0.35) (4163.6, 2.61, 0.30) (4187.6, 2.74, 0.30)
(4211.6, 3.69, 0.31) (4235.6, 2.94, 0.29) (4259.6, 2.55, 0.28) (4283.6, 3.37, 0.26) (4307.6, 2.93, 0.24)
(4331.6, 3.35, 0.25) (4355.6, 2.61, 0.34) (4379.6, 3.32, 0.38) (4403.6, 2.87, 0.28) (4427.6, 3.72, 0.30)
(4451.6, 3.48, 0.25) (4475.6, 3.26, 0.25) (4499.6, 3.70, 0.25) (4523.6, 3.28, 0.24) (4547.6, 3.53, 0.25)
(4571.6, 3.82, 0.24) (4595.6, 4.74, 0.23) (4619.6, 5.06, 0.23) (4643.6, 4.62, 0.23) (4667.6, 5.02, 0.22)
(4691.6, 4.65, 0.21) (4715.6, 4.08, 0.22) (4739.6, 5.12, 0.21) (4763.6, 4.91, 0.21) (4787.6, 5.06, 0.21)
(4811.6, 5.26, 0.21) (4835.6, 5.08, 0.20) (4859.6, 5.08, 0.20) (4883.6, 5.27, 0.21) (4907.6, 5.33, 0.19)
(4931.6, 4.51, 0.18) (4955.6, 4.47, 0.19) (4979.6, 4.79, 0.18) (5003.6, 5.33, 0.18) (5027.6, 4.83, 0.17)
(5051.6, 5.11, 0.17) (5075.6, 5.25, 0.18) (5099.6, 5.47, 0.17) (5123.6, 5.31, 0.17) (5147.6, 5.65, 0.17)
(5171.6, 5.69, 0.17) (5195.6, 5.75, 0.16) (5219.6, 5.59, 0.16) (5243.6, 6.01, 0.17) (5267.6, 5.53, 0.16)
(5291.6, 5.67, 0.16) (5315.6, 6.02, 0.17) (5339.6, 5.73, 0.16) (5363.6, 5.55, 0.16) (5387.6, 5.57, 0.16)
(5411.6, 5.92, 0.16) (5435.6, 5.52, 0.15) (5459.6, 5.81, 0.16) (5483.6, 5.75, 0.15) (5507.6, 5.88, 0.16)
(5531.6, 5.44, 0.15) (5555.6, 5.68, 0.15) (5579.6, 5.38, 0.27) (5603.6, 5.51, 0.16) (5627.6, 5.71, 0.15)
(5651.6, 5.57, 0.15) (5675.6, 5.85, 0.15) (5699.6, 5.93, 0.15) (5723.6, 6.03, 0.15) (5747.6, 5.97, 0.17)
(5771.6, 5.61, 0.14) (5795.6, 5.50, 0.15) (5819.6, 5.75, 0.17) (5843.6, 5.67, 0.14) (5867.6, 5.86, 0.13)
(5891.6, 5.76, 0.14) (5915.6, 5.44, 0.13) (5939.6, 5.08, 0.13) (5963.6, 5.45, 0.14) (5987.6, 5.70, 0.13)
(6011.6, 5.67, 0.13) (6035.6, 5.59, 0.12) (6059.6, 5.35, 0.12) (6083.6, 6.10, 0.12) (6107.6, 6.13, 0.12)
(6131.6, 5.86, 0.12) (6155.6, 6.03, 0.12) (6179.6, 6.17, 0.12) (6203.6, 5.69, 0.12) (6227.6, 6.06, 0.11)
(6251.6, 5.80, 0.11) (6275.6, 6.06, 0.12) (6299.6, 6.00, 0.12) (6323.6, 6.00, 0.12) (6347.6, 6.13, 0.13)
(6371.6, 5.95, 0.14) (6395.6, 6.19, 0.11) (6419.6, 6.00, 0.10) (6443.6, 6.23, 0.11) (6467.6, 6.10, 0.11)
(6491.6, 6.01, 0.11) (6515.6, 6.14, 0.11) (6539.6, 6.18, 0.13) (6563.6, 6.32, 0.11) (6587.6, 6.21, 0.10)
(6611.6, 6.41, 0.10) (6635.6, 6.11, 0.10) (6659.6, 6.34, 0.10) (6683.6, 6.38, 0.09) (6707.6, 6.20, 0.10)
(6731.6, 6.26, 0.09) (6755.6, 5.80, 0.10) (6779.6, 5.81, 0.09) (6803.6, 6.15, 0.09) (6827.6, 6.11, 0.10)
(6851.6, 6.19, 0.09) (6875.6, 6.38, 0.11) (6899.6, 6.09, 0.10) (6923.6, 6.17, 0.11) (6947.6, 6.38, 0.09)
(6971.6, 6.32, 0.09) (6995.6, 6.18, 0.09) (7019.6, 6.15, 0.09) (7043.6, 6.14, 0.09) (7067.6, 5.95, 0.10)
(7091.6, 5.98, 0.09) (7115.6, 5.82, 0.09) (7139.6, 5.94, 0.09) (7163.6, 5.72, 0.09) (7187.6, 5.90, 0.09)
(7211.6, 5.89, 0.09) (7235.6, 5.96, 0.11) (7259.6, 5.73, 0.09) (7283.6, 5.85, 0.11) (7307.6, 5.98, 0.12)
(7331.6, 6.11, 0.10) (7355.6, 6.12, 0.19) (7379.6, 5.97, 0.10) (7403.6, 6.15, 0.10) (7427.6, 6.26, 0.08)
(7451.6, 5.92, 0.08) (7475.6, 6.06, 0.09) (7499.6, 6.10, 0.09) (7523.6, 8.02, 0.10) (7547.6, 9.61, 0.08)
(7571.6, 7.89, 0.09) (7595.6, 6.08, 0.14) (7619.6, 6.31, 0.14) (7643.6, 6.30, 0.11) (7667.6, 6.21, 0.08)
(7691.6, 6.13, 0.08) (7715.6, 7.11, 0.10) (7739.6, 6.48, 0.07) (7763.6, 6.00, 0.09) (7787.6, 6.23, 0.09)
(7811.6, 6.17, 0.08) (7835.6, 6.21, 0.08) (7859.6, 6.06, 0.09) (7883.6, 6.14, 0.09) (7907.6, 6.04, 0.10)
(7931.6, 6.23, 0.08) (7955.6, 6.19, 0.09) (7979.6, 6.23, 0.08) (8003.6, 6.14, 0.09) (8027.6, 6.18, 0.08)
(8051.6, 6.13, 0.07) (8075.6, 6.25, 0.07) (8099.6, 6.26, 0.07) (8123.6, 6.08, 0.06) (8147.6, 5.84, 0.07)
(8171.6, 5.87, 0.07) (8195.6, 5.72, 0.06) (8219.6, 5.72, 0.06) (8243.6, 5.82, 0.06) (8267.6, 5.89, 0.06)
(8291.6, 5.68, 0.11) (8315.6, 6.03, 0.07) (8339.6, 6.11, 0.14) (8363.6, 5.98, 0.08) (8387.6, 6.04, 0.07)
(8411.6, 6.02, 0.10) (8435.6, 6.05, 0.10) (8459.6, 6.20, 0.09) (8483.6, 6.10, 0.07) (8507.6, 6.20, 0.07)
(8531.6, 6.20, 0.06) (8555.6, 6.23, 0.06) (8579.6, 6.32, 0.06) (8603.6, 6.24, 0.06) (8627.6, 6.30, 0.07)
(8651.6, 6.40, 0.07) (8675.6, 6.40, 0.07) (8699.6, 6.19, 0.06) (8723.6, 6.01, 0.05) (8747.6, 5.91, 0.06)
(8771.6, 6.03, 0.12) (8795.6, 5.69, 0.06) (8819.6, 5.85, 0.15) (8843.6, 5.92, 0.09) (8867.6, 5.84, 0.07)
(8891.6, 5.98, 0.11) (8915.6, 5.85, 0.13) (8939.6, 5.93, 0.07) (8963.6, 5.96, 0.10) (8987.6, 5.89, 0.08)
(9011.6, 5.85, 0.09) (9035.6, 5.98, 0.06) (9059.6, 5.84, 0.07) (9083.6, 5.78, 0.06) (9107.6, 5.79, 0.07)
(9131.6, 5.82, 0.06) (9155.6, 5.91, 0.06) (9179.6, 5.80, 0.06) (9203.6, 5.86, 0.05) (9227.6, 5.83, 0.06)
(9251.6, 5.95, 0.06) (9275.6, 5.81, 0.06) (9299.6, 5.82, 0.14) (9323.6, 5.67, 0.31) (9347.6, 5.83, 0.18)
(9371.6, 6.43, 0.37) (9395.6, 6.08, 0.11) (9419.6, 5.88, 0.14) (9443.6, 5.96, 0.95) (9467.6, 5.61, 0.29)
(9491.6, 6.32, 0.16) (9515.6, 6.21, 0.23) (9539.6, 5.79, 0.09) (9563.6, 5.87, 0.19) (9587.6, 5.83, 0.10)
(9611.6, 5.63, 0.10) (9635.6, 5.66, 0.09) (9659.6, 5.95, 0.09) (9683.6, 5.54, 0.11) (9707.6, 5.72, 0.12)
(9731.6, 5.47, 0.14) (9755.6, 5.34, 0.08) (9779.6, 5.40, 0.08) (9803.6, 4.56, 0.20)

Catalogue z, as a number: 0.15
